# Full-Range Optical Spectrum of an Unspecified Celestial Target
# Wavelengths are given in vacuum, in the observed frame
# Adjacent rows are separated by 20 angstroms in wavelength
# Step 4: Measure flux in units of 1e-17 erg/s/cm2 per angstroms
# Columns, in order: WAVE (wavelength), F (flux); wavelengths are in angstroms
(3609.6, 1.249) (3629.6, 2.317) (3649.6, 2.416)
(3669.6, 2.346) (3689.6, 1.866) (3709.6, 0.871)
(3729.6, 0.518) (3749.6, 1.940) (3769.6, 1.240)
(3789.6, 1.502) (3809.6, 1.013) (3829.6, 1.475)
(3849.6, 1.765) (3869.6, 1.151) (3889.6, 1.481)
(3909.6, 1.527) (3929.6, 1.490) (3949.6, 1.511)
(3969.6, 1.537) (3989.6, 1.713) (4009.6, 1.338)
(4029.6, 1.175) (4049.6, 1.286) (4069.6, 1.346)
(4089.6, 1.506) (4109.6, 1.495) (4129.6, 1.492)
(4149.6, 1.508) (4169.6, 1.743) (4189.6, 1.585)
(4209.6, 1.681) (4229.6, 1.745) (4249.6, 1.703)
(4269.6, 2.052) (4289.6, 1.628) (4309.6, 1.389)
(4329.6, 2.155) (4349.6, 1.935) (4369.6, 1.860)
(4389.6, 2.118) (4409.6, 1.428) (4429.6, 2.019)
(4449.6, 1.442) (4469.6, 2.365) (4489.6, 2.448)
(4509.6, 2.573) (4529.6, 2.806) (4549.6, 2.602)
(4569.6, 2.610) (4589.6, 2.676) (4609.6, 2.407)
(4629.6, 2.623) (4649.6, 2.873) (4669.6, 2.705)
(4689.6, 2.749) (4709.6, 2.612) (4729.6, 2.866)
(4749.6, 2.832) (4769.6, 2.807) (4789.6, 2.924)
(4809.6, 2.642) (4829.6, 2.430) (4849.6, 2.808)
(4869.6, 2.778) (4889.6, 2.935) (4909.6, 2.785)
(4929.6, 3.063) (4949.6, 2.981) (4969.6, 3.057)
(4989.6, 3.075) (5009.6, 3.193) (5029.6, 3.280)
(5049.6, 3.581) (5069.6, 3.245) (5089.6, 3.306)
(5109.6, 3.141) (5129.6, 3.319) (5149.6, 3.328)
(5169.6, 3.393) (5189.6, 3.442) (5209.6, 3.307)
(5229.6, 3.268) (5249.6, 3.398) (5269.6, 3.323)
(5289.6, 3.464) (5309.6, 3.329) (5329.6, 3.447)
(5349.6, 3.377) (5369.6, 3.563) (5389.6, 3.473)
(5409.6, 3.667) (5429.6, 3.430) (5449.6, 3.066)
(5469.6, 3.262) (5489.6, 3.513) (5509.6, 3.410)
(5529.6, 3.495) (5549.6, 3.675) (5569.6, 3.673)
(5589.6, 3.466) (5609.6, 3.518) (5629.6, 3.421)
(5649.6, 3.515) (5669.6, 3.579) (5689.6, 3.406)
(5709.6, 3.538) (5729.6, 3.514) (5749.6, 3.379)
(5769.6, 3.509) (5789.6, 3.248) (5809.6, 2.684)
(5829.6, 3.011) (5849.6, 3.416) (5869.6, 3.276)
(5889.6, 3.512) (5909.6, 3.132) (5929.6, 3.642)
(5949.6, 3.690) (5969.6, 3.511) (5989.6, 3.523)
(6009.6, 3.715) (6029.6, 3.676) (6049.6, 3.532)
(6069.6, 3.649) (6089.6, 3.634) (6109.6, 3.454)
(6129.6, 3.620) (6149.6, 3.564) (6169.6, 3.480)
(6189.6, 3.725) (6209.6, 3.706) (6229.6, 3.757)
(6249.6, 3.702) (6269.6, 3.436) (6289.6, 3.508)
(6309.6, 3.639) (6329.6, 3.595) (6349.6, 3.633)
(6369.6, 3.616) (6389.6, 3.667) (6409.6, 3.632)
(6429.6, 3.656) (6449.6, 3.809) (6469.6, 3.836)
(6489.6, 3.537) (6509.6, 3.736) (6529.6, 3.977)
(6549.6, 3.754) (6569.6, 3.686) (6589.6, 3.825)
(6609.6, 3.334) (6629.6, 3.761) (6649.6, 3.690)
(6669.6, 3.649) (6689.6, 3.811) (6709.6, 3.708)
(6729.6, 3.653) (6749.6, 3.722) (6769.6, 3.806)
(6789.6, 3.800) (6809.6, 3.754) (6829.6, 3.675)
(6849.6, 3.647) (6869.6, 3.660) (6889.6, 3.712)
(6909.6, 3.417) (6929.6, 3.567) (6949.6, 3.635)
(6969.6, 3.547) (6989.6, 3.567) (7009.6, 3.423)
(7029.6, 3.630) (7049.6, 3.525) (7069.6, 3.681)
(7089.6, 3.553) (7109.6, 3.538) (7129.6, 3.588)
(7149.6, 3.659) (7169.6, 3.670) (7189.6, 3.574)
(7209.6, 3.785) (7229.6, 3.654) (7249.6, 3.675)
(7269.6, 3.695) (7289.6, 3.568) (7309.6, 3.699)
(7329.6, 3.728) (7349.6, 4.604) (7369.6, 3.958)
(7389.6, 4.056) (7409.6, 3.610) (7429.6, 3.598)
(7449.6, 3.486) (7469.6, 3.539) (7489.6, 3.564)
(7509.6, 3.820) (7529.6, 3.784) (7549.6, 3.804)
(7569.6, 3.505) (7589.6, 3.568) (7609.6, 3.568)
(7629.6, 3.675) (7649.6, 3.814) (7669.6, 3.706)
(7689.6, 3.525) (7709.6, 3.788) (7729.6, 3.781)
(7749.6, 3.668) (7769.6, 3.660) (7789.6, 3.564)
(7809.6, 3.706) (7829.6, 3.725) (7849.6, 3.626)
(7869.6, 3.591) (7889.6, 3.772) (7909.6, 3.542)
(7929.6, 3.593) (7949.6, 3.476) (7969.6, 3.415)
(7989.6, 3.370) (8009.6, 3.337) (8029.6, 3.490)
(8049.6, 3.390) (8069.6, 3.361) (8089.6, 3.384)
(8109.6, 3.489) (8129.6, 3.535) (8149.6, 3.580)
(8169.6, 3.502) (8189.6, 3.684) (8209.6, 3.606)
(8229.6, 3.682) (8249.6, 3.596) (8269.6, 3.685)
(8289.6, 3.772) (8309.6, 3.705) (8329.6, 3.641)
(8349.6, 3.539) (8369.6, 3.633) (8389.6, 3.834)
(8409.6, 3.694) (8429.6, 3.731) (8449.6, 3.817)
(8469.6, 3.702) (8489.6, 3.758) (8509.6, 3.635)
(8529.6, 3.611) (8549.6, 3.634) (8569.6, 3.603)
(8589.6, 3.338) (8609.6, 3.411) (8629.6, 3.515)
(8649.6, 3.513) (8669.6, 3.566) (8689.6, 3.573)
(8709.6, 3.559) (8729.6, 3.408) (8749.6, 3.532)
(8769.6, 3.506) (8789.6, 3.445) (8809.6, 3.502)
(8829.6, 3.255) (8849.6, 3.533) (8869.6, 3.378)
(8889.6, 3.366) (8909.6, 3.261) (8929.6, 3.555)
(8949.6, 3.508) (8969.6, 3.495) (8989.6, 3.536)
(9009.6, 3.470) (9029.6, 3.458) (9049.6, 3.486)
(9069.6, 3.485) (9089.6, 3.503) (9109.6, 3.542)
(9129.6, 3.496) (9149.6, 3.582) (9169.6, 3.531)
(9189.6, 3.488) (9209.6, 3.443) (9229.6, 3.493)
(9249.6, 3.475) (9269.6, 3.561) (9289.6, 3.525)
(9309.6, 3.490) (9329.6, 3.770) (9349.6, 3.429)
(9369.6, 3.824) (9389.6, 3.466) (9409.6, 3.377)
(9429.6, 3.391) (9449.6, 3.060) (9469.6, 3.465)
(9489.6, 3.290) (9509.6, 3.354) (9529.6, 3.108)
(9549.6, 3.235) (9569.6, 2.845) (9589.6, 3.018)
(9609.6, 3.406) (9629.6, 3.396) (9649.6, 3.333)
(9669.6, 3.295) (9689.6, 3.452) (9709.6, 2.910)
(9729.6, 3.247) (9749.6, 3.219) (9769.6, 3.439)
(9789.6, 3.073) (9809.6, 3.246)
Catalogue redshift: 0.121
